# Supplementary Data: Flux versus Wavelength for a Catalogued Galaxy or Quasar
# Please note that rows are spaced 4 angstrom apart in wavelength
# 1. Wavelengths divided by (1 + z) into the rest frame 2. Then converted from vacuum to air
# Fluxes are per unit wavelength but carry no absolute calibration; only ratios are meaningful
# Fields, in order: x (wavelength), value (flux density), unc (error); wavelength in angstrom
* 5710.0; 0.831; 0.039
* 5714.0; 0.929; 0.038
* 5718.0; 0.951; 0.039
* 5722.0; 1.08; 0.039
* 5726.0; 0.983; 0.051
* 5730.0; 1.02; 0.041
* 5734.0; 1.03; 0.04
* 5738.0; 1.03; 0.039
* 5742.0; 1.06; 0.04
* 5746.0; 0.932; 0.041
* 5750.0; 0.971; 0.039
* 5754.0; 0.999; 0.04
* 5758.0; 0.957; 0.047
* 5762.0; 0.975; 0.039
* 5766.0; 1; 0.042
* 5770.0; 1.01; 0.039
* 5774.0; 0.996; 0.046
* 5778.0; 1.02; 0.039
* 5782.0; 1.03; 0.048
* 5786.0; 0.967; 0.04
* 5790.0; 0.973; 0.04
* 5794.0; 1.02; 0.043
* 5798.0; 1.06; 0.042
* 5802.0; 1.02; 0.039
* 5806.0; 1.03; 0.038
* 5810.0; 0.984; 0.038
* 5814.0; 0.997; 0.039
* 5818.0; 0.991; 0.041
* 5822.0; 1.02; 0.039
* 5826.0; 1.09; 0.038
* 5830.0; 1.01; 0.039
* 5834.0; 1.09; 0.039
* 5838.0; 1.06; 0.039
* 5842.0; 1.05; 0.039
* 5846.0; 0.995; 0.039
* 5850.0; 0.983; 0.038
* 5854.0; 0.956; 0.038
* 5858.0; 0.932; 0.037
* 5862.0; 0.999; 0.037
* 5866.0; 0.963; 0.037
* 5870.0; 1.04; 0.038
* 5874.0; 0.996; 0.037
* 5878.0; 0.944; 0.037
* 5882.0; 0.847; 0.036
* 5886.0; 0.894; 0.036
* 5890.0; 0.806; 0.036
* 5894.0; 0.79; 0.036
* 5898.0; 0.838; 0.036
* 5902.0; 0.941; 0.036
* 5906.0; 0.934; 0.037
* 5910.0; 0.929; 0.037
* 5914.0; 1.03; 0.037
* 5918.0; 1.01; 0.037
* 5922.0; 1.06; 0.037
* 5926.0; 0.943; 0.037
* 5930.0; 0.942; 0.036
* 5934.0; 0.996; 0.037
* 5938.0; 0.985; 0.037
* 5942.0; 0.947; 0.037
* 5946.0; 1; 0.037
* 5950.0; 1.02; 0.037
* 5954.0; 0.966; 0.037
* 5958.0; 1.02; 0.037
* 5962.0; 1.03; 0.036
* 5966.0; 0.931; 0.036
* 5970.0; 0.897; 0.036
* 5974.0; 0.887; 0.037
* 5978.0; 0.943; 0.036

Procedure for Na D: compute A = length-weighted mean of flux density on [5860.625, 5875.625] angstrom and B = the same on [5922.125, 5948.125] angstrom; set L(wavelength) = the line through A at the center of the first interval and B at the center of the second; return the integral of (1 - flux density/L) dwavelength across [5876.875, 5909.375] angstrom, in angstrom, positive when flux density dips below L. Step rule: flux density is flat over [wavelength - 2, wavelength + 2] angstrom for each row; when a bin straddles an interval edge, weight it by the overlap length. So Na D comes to 3.8 angstrom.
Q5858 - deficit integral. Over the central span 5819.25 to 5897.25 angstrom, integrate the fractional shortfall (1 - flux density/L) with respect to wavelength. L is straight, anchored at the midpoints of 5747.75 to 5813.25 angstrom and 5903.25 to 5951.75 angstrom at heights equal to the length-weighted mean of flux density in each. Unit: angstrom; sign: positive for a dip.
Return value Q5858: 1.7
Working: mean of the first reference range 1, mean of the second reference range 0.982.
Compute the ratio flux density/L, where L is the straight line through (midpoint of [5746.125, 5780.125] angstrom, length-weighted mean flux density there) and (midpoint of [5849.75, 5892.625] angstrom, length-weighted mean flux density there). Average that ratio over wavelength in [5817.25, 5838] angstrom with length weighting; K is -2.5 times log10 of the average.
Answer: -0.09 mag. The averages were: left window 0.988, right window 0.938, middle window 1.05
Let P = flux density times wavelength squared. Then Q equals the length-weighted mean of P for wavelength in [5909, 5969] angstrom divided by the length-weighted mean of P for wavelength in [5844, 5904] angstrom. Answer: 1.09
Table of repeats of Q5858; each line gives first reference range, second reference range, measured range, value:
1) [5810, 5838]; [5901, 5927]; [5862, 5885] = 1.03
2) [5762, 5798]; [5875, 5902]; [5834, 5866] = -3.00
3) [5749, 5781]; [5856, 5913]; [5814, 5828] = -1.02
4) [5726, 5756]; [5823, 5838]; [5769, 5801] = 0.68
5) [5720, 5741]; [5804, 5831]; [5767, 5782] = 0.19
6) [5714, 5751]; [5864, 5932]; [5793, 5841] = -3.12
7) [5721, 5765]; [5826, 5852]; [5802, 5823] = 0.43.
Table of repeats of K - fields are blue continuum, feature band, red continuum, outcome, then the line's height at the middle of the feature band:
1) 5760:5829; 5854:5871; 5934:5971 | 0.02 mag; 0.998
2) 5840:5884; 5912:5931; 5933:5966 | -0.02 mag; 0.986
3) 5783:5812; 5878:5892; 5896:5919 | 0.11 mag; 0.957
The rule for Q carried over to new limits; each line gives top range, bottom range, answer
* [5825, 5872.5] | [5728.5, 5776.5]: 1.05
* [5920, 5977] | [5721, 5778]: 1.04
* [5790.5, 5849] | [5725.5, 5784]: 1.05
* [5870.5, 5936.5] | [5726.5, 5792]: 0.98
